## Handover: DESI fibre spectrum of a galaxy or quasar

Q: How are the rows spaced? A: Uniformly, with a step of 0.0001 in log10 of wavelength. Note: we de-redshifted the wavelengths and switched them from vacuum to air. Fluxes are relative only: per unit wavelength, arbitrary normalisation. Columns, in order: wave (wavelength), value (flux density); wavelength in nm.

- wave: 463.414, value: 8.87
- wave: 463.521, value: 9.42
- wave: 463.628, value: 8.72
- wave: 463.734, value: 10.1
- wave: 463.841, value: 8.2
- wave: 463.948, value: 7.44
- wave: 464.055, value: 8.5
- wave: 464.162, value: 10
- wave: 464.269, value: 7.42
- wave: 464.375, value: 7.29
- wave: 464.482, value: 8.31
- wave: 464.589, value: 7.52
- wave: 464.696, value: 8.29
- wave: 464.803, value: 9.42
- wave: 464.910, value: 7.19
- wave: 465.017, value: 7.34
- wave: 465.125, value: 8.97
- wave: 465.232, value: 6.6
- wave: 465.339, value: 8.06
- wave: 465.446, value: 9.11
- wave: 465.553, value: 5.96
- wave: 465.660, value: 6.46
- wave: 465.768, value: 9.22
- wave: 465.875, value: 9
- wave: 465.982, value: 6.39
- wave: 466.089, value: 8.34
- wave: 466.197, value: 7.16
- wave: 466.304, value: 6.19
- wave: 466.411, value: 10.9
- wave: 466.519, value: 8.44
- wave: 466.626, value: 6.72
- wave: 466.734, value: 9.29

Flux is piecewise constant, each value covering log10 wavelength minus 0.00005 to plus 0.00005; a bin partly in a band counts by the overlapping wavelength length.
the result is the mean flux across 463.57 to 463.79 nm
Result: 9.41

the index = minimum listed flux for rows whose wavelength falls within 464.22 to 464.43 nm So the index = 7.29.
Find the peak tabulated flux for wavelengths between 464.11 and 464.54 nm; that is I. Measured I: 10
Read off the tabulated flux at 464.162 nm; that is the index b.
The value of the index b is 10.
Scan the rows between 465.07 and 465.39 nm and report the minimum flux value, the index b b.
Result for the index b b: 6.6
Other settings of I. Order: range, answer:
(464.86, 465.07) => 7.34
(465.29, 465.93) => 9.22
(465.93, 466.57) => 10.9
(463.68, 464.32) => 10.1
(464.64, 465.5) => 9.42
